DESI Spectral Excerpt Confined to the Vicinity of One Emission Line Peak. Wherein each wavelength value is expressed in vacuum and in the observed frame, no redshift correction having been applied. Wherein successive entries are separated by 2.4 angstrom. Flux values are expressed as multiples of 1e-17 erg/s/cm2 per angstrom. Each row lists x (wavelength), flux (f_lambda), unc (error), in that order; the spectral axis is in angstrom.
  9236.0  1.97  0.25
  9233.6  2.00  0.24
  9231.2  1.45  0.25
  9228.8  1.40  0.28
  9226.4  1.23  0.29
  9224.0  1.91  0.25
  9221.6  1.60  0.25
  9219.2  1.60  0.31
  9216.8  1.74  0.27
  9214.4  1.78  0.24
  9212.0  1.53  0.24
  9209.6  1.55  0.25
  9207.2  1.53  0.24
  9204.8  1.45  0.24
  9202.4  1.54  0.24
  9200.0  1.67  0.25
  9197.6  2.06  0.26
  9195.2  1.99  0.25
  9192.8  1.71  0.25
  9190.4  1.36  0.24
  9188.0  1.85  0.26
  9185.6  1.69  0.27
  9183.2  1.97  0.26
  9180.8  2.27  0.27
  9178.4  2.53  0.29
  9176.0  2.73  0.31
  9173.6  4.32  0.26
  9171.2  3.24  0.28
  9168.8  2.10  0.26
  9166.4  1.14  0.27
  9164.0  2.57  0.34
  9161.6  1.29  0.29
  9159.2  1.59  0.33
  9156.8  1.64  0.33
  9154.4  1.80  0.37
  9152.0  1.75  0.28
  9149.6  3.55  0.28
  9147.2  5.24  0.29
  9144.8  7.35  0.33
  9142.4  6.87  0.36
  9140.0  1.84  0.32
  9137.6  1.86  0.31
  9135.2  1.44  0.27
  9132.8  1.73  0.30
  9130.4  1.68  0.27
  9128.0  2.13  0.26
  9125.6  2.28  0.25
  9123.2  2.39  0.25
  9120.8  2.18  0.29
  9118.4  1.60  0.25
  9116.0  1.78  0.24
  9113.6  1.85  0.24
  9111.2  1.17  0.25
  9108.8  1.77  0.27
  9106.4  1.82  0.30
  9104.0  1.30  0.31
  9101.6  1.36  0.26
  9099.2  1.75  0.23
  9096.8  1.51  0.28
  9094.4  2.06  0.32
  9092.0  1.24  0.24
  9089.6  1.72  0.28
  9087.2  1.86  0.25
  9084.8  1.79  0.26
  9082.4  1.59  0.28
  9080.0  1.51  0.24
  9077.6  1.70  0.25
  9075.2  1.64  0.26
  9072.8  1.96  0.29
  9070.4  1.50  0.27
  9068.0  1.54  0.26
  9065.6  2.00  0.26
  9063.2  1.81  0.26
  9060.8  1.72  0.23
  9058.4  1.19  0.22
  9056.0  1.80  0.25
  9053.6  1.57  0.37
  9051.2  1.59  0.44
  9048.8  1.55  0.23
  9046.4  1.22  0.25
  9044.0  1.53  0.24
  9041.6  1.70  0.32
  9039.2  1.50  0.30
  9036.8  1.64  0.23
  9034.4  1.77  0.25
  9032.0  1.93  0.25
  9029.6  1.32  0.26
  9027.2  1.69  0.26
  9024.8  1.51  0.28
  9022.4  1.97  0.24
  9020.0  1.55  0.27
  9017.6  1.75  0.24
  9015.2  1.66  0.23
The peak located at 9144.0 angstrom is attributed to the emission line H-alpha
